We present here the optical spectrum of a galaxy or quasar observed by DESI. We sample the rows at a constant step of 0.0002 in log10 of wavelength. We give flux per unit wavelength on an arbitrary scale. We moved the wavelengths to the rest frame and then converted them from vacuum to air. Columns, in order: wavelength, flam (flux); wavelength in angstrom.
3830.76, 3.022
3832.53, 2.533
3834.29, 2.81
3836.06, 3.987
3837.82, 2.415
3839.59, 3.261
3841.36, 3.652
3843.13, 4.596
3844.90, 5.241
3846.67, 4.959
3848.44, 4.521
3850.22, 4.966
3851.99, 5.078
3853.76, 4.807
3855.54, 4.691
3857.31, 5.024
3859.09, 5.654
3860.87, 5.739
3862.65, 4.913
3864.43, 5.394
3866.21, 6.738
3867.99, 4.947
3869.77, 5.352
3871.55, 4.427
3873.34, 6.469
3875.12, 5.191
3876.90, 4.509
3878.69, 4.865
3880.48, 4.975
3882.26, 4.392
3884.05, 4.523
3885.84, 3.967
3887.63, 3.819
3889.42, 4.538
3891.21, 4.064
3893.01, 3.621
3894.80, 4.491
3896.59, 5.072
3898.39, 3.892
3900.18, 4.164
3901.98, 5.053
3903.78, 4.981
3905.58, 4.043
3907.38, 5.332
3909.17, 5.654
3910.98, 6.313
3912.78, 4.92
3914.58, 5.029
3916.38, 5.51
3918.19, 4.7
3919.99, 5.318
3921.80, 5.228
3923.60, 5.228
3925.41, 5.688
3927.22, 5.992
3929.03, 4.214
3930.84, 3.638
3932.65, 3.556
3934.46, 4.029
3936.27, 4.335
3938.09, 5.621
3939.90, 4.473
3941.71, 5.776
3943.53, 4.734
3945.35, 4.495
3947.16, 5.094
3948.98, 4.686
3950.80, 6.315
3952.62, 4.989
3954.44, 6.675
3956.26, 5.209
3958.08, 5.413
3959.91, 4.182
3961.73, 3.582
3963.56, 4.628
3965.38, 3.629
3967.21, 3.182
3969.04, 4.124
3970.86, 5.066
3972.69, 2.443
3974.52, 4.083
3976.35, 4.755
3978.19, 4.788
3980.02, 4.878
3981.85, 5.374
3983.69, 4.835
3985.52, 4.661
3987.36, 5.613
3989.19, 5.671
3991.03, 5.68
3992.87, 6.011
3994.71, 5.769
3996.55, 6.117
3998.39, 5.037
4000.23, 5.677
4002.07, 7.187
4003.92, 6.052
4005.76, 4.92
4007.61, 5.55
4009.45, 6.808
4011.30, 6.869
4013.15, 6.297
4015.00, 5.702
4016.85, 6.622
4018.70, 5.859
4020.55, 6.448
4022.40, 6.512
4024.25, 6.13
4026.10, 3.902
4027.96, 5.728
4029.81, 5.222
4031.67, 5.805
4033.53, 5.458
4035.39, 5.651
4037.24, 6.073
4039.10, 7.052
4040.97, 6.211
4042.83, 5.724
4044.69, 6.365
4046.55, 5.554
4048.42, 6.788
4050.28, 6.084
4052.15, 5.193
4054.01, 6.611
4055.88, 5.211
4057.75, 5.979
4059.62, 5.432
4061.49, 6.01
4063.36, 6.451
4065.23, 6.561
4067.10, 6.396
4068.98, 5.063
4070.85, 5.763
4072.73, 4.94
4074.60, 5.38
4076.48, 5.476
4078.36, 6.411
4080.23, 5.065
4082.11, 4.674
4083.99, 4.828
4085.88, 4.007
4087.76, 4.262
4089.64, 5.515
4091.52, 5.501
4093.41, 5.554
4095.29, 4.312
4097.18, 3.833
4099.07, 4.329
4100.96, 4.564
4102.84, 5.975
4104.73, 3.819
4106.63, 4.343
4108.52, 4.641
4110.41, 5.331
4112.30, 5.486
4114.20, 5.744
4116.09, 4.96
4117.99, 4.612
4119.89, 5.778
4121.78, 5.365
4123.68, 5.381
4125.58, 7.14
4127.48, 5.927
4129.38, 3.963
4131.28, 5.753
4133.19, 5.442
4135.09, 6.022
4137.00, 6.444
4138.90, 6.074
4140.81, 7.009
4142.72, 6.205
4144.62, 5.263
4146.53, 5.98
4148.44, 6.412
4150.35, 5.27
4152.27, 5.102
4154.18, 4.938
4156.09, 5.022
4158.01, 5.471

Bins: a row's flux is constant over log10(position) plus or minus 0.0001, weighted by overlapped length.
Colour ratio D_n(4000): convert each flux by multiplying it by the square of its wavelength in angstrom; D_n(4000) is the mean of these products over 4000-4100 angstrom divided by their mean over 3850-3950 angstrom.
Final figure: 1.25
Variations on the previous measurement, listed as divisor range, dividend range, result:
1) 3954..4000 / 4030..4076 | 1.26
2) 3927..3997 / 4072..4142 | 1.17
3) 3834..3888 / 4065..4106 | 1.20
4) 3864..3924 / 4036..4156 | 1.24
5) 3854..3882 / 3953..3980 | 0.89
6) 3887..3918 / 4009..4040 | 1.34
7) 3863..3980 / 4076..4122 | 1.13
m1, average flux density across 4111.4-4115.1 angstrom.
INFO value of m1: 5.61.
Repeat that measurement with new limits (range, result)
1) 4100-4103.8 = 5.27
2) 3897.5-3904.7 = 4.52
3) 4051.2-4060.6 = 5.69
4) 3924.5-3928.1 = 5.83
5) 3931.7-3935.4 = 3.8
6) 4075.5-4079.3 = 5.94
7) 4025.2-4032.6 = 5.17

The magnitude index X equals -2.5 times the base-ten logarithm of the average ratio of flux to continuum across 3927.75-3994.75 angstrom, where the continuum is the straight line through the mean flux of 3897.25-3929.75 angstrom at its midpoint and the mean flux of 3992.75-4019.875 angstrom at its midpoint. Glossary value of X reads 0.17 mag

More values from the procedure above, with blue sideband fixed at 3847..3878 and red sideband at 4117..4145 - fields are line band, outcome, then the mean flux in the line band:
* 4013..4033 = -0.05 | 5.81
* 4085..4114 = 0.19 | 4.79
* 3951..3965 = 0.09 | 4.97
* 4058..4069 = -0.08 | 6.06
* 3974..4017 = -0.03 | 5.62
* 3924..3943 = 0.13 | 4.74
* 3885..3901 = 0.25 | 4.18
